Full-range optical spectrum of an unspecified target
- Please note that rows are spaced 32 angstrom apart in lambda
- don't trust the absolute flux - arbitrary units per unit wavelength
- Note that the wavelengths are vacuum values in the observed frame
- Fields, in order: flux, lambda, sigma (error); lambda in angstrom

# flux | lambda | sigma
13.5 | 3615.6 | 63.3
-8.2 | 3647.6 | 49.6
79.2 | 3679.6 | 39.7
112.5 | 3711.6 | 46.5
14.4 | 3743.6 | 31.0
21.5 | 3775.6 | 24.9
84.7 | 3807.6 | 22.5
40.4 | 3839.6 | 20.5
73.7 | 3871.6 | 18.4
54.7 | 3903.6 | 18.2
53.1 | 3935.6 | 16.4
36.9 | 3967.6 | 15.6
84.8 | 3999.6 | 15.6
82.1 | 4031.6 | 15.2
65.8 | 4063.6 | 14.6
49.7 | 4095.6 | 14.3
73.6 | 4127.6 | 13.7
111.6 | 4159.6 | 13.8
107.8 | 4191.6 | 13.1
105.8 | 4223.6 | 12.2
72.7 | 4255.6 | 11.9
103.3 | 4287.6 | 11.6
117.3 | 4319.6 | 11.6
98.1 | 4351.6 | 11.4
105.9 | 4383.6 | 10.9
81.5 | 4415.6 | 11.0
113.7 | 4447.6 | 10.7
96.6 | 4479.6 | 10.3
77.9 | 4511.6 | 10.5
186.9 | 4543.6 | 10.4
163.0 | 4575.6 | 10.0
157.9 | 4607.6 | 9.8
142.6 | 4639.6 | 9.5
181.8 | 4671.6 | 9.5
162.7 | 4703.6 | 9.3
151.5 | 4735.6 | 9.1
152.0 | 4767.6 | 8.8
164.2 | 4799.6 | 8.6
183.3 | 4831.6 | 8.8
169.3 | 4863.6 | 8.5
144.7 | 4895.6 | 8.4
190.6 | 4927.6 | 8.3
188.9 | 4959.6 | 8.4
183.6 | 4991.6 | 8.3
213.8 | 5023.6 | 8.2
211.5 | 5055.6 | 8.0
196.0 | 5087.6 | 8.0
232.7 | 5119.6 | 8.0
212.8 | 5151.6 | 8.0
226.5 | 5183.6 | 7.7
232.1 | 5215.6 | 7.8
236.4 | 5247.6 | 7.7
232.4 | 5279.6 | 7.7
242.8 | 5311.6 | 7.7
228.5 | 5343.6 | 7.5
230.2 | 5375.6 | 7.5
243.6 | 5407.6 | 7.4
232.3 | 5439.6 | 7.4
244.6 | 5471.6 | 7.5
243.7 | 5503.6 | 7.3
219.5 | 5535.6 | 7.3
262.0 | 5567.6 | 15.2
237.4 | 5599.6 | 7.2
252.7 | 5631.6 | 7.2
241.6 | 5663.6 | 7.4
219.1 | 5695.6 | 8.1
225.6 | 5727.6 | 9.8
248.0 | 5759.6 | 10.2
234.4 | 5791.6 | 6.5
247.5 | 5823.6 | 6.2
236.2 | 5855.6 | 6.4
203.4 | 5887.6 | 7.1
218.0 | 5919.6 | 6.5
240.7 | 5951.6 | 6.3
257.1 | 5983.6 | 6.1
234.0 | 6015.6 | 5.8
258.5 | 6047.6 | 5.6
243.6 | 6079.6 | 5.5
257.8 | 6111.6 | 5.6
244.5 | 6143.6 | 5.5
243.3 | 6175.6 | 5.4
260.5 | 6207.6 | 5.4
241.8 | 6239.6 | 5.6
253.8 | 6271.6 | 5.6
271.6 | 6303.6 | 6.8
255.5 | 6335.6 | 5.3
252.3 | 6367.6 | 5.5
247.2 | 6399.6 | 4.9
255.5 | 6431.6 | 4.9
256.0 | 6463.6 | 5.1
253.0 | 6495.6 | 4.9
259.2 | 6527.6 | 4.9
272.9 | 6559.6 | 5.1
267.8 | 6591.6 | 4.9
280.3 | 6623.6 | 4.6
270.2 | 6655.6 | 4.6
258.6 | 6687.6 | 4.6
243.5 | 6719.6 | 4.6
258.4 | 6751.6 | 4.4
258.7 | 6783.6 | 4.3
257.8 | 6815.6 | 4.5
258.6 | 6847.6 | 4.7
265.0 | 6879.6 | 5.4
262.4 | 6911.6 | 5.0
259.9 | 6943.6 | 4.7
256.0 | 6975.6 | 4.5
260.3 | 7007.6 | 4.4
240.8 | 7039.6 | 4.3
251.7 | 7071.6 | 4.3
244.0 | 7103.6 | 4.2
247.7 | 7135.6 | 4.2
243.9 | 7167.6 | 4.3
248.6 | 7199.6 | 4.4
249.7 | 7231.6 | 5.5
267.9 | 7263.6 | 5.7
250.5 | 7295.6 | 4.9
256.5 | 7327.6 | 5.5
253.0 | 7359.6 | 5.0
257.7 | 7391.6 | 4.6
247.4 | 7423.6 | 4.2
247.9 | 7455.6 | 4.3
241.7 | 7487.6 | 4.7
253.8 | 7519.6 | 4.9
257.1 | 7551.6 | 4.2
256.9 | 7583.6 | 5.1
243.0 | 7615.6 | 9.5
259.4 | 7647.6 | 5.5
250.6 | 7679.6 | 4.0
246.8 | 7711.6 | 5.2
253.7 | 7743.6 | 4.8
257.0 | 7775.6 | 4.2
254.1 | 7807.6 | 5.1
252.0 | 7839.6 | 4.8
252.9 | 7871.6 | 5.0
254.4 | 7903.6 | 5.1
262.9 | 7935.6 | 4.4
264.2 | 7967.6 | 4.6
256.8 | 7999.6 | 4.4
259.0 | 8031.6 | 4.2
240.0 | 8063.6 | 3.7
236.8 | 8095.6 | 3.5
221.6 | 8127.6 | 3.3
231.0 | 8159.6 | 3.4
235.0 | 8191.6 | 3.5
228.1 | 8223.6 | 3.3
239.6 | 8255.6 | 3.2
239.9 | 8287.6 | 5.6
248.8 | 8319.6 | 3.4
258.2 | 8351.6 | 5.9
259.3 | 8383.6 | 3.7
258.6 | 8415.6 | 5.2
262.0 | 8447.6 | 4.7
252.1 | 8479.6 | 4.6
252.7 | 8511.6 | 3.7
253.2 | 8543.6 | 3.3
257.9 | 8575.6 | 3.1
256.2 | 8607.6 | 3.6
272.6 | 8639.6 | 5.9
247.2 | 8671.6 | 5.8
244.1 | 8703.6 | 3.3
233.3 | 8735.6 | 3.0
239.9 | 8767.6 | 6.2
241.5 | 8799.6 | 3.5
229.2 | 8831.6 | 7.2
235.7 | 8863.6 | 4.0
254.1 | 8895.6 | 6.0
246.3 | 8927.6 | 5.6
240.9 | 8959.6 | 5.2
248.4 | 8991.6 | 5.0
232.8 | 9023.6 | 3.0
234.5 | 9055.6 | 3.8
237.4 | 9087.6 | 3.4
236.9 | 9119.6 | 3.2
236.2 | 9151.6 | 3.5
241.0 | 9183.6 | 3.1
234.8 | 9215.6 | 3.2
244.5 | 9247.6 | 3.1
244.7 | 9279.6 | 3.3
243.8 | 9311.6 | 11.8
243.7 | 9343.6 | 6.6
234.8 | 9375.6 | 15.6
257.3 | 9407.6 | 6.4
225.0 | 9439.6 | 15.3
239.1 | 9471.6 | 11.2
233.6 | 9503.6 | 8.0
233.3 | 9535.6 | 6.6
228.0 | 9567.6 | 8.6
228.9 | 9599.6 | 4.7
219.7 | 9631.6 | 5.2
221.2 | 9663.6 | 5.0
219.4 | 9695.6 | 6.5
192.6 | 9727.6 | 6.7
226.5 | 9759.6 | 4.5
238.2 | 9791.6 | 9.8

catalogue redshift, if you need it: 0.14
